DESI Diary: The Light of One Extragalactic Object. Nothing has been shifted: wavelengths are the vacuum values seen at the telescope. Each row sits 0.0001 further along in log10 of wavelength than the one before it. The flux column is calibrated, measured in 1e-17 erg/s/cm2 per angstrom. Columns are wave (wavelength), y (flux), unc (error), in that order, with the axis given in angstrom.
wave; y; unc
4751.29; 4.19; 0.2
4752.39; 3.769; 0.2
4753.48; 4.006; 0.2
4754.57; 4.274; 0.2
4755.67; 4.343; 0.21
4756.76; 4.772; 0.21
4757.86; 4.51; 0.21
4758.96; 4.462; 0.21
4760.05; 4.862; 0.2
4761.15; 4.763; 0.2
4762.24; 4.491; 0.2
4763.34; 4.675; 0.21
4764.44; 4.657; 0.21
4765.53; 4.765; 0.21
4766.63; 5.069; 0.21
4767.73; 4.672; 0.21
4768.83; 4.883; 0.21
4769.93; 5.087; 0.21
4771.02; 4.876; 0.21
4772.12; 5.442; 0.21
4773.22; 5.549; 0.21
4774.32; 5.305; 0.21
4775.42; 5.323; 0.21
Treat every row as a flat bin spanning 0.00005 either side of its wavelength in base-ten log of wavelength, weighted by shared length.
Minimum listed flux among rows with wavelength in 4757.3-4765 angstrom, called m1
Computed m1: 4.462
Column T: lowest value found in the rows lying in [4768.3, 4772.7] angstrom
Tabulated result 4.876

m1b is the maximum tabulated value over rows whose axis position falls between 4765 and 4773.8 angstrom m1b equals 5.549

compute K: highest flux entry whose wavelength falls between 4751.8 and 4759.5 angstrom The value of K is 4.772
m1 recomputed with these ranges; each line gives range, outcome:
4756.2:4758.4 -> 4.51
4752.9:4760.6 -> 4.006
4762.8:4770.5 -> 4.657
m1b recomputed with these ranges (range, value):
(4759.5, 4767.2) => 5.069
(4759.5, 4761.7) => 4.862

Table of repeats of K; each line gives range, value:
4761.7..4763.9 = 4.675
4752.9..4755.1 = 4.274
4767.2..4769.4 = 4.883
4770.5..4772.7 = 5.442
